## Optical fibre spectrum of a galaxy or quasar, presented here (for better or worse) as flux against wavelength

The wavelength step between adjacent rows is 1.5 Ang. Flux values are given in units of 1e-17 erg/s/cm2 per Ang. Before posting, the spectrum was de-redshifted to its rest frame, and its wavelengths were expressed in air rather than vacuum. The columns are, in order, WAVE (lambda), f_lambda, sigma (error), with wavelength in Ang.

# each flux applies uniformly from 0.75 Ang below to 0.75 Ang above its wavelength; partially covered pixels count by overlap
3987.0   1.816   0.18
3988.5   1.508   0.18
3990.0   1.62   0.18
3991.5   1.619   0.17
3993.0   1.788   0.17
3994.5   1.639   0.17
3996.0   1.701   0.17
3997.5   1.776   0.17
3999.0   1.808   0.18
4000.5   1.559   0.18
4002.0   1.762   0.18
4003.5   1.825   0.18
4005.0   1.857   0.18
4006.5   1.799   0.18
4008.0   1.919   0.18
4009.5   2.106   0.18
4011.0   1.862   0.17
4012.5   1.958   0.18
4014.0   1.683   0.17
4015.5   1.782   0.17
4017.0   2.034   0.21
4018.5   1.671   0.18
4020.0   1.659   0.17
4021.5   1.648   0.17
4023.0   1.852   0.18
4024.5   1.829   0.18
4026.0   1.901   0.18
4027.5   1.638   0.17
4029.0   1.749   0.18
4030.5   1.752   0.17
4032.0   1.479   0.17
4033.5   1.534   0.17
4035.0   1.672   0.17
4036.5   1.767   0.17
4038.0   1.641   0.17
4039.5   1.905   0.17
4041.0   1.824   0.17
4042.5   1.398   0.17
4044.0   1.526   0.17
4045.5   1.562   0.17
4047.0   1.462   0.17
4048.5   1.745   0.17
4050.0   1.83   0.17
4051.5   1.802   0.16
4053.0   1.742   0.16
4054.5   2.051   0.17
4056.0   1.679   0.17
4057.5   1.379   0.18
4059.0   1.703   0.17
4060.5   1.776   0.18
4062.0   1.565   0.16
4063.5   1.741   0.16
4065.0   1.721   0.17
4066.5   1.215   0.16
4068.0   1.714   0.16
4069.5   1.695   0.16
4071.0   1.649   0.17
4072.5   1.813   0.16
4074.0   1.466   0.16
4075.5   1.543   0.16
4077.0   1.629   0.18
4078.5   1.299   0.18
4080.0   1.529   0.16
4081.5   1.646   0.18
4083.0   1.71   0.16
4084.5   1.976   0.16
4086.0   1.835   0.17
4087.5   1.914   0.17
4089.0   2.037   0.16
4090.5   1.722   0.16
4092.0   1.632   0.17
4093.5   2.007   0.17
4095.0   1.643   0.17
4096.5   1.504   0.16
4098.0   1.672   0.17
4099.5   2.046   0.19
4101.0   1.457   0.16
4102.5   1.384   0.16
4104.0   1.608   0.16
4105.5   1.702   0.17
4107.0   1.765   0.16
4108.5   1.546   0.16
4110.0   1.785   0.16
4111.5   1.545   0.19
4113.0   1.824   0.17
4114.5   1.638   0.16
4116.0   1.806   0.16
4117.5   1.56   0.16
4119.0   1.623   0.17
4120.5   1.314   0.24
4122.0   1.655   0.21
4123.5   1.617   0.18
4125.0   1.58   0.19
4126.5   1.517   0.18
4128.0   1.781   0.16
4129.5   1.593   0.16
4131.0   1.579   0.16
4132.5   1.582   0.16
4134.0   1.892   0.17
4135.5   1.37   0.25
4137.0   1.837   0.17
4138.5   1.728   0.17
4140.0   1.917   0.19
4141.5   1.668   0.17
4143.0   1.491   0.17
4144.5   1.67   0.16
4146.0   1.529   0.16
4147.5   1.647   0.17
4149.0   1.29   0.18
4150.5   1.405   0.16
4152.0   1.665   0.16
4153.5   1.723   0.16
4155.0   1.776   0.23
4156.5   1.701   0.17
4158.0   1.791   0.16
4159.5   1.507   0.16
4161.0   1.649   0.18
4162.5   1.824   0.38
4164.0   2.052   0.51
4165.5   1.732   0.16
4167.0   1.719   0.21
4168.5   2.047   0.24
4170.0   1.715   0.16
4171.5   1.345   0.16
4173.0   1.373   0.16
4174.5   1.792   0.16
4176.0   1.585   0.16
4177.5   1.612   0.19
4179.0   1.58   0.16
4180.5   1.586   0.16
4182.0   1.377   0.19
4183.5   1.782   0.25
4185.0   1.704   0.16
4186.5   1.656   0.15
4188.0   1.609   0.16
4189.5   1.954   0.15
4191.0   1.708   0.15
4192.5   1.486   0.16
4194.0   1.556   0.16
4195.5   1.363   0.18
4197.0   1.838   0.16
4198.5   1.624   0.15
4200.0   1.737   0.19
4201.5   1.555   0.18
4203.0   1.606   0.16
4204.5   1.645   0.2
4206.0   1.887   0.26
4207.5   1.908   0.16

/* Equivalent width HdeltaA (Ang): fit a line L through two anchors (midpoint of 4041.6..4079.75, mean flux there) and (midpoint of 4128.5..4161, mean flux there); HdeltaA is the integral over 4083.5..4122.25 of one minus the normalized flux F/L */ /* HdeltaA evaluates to -1.6 Ang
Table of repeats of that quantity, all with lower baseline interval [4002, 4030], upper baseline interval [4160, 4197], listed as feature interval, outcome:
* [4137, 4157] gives 0.63 Ang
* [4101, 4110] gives 0.66 Ang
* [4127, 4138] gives 0.29 Ang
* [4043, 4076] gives 2.30 Ang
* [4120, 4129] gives 0.67 Ang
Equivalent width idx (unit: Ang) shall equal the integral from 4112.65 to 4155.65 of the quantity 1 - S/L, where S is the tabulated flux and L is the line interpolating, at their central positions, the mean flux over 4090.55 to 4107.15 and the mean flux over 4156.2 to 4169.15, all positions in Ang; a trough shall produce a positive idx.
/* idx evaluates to 2.6 Ang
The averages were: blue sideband 1.67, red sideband 1.78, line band 1.63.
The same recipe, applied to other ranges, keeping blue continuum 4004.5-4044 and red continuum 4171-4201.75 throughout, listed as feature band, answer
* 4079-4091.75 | -0.56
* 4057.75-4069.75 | 0.67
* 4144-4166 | -0.29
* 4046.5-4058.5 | 0.13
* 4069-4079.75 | 0.85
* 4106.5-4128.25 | 0.57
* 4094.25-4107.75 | 0.39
